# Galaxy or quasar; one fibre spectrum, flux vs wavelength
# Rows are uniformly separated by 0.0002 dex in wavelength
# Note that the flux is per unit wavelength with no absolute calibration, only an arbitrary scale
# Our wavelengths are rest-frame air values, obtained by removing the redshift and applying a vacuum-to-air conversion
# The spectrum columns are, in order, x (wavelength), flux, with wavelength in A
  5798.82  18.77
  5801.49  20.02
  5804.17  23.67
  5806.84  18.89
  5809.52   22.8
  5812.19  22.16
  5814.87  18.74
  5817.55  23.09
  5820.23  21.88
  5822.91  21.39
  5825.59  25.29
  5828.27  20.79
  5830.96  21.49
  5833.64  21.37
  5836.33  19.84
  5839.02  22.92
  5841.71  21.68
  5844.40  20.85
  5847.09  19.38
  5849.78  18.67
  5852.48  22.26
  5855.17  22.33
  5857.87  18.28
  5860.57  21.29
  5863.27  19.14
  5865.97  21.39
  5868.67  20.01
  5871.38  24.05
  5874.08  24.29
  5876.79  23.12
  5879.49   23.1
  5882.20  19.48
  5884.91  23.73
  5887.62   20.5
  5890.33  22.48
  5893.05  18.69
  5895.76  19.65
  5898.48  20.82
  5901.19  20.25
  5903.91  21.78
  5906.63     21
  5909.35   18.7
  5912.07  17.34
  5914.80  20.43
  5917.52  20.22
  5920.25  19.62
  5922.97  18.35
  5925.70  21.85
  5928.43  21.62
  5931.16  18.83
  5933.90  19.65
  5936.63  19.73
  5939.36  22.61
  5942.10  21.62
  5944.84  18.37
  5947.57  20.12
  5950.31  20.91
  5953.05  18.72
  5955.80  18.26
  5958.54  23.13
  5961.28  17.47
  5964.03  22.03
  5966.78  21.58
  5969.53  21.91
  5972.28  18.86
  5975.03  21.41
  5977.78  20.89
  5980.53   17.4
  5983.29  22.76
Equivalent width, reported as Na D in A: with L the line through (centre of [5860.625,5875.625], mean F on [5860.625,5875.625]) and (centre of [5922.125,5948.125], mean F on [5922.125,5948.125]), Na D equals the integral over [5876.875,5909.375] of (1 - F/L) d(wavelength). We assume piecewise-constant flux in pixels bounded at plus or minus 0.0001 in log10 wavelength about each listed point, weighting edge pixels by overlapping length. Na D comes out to 0.30 A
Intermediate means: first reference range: 21.7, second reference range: 20.3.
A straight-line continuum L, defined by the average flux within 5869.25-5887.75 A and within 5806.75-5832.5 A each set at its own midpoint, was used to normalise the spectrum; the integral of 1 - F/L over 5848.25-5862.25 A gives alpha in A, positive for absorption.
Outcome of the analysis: 1.1 A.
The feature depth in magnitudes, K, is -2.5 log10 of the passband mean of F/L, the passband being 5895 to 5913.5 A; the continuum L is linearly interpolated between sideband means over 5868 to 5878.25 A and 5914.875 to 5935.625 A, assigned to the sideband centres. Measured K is 0.07 mag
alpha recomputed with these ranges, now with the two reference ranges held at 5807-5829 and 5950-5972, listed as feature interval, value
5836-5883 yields 0.4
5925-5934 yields 0.1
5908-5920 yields 1.0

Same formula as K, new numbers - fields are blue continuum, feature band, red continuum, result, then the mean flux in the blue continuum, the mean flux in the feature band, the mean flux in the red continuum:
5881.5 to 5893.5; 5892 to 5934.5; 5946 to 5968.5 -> 0.05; 21.2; 19.9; 20.3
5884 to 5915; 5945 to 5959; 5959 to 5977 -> 0.04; 20.4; 19.9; 20.7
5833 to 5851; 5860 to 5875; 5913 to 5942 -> -0.06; 20.7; 21.6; 20.3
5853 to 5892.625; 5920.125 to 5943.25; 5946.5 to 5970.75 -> 0.02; 21.6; 20.5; 20.4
